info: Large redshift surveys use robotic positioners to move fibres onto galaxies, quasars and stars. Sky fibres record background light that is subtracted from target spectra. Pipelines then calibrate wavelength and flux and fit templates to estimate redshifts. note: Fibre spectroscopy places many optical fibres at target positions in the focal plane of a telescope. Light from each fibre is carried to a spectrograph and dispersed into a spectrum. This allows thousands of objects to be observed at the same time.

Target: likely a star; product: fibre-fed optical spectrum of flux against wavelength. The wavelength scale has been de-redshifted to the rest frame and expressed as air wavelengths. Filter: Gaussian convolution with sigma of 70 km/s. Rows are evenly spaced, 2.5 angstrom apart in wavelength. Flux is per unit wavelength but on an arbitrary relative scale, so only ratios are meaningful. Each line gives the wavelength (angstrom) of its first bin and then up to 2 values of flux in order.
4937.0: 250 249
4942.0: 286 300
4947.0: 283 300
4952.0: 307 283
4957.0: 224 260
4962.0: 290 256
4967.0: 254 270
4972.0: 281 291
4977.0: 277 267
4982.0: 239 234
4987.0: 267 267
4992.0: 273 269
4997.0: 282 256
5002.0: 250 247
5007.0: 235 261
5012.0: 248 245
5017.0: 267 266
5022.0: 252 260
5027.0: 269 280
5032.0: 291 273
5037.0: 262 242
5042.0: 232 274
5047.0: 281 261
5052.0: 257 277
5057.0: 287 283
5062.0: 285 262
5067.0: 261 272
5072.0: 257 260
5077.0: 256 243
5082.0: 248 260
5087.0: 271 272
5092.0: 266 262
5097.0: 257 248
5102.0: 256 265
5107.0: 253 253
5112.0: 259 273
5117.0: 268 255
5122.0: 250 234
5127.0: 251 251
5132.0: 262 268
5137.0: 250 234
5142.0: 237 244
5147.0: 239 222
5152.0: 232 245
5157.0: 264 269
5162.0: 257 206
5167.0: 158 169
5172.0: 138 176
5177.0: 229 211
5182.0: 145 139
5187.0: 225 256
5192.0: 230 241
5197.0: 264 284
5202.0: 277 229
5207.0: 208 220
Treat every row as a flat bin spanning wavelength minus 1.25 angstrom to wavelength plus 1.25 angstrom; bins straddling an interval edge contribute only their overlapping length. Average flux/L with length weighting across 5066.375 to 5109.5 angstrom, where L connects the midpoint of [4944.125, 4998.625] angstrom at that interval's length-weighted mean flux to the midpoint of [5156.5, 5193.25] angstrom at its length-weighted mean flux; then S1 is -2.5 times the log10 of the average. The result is -0.12 mag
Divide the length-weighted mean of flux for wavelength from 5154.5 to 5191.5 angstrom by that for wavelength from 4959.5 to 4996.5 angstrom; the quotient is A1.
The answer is 0.8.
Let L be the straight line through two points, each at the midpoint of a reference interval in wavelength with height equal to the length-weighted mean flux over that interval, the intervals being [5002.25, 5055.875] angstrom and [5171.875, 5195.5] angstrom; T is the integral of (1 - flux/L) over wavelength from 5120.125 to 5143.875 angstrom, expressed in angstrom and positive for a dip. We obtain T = -2.9 angstrom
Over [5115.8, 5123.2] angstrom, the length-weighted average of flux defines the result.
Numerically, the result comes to 258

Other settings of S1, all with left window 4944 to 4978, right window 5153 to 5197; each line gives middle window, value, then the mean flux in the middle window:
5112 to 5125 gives -0.13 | 258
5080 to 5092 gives -0.10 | 262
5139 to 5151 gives -0.07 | 235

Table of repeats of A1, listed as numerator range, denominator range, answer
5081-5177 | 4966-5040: 0.92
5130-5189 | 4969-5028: 0.84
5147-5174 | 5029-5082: 0.81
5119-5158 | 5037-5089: 0.93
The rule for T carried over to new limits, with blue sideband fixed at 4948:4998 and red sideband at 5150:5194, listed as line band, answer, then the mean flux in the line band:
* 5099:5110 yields -1.2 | 256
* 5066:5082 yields -1.2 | 257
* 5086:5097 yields -1.5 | 266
